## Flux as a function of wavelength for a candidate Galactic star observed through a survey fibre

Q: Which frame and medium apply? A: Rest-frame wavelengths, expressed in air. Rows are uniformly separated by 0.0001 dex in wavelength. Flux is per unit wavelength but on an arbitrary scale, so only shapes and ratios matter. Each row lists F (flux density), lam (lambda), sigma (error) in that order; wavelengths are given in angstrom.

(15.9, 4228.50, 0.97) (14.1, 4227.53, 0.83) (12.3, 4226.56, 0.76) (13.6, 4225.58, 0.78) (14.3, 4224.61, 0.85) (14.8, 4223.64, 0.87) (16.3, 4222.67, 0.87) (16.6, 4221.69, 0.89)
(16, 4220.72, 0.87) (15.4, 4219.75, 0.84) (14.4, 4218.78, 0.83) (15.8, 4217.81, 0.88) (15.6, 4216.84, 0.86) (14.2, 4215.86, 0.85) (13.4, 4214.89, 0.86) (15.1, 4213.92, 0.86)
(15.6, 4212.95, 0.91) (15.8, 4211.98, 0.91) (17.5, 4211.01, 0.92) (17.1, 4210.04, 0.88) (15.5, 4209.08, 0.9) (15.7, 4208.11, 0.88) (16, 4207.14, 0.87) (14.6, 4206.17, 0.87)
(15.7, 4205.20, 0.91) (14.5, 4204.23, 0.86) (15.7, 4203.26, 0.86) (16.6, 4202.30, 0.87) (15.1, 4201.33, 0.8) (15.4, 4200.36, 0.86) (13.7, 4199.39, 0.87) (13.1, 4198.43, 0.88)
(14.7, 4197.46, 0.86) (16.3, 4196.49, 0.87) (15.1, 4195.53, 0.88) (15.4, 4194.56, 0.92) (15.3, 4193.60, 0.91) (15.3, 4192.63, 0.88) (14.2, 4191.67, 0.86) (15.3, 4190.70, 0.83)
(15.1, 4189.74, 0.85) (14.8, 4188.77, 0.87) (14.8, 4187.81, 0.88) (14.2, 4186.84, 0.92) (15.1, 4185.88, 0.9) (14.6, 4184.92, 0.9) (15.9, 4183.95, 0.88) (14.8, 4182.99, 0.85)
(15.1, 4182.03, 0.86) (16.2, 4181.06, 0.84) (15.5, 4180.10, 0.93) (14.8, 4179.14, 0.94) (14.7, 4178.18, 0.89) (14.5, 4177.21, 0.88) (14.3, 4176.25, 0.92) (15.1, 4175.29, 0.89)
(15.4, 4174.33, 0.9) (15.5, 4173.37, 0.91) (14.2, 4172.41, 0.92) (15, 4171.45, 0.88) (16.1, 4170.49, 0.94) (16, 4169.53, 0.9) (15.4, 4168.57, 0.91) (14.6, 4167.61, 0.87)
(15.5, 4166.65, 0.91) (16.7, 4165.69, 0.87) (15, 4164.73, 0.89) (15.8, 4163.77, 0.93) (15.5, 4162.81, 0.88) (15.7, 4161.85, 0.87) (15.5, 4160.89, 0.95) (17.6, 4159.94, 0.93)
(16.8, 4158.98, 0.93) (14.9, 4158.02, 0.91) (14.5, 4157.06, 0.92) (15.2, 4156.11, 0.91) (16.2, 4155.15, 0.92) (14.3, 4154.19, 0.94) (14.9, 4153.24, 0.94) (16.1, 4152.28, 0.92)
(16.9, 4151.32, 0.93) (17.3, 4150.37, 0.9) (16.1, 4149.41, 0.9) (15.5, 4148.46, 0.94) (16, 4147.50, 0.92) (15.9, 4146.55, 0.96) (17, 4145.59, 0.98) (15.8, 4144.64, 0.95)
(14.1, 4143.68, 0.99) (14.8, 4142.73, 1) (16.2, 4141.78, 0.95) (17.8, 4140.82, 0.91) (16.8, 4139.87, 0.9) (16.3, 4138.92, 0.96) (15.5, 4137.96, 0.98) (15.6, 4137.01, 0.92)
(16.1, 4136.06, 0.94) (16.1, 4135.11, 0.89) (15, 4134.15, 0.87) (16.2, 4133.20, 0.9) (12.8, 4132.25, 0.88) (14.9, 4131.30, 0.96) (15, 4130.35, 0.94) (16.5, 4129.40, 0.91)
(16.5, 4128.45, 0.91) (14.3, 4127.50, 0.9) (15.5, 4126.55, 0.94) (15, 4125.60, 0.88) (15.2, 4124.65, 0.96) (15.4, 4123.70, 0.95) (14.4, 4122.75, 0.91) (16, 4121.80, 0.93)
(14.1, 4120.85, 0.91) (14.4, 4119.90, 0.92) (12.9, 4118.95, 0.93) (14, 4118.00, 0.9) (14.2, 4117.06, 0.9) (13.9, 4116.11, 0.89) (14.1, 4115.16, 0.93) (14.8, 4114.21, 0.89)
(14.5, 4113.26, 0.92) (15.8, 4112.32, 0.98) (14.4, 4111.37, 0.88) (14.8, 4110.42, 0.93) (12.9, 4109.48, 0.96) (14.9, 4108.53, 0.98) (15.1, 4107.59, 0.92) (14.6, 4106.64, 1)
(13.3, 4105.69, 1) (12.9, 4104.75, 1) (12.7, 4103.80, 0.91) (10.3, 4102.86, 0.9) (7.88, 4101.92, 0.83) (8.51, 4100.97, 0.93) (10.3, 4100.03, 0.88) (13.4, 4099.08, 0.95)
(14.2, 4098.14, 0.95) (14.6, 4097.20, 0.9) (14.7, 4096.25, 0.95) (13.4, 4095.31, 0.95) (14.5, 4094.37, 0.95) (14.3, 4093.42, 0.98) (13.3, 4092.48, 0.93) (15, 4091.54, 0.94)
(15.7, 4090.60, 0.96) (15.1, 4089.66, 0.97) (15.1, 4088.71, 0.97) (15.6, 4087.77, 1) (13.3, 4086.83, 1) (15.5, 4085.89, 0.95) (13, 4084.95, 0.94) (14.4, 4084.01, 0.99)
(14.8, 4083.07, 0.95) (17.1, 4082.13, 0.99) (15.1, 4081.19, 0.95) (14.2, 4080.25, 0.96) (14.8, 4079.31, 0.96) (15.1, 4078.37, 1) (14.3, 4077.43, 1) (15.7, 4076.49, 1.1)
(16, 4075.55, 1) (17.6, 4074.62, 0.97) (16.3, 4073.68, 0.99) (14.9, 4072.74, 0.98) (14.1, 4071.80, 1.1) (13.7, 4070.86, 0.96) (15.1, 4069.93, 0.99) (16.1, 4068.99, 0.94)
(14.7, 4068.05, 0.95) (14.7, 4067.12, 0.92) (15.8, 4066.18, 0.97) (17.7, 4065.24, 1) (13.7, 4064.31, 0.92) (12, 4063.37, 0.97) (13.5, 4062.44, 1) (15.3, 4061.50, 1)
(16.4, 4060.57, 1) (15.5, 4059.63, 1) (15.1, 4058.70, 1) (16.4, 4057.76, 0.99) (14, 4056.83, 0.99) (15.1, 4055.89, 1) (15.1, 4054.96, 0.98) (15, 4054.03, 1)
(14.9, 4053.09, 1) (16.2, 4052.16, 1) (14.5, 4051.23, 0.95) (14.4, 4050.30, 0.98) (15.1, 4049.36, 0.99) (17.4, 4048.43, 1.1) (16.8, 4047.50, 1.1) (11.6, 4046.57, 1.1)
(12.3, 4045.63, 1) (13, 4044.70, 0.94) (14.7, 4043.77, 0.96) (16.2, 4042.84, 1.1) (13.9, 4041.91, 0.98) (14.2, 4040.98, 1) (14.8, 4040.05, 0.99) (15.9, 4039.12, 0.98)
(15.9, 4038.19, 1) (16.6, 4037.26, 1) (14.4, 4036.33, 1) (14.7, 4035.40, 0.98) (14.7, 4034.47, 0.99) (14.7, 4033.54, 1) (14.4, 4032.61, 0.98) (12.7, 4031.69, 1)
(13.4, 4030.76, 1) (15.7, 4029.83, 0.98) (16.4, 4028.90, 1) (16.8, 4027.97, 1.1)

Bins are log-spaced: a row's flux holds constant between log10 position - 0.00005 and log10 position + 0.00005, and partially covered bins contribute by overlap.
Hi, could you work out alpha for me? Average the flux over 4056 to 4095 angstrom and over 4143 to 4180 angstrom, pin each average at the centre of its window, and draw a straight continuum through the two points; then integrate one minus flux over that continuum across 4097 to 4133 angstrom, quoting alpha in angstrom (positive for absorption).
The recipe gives 3.1 angstrom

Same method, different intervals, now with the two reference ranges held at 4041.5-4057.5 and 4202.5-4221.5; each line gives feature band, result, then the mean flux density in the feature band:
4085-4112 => 2.50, 13.6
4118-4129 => 0.17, 14.8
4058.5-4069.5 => -0.17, 15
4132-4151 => -0.90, 15.9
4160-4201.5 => 0.54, 15.1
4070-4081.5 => -0.22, 15.2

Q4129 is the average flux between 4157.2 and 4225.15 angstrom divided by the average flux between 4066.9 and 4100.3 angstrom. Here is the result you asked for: 1.04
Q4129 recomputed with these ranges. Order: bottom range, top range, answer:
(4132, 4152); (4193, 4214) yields 0.97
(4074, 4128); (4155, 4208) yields 1.07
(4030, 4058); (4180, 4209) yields 1.02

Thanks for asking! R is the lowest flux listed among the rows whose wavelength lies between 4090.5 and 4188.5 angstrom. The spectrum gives 7.88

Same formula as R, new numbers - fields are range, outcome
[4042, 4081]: 11.6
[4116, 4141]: 12.8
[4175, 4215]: 13.1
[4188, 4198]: 14.2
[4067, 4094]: 13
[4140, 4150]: 14.1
